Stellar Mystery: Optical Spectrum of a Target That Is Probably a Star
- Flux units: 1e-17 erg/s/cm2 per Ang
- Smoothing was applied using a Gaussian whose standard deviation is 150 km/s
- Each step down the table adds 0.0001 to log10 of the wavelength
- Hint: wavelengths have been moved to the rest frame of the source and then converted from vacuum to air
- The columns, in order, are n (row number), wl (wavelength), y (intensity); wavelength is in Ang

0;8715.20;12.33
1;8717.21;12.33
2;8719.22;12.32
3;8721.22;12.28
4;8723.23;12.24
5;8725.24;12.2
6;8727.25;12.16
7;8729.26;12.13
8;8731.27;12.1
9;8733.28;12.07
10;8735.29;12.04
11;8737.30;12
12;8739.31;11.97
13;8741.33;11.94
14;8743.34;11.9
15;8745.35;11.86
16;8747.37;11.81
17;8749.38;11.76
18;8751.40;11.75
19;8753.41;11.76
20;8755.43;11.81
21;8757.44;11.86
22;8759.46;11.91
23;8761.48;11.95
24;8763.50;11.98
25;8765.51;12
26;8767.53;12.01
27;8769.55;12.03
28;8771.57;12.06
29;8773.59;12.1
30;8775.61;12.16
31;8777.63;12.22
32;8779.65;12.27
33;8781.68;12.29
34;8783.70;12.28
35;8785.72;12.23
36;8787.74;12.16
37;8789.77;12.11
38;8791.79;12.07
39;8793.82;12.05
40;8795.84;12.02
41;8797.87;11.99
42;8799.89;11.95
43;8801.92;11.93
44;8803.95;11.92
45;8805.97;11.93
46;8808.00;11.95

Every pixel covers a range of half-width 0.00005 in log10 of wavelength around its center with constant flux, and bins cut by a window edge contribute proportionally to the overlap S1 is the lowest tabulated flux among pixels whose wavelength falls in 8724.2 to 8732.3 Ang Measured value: 12.1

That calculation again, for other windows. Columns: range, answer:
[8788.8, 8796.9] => 12.02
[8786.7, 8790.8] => 12.11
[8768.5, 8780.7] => 12.03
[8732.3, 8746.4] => 11.86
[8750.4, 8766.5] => 11.75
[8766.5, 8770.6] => 12.01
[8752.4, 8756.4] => 11.76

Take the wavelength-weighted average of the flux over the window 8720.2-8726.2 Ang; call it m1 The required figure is 12.3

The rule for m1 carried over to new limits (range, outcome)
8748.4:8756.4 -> 11.8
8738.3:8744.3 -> 11.9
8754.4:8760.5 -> 11.9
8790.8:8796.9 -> 12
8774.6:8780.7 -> 12.2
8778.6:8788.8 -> 12.2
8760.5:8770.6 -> 12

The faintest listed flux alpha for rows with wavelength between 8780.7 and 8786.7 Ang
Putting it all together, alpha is 12.23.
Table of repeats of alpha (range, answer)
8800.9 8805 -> 11.92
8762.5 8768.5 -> 11.98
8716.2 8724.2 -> 12.24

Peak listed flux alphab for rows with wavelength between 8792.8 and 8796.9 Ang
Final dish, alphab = 12.05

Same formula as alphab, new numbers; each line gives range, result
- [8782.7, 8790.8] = 12.28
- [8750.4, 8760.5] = 11.91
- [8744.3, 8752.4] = 11.86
